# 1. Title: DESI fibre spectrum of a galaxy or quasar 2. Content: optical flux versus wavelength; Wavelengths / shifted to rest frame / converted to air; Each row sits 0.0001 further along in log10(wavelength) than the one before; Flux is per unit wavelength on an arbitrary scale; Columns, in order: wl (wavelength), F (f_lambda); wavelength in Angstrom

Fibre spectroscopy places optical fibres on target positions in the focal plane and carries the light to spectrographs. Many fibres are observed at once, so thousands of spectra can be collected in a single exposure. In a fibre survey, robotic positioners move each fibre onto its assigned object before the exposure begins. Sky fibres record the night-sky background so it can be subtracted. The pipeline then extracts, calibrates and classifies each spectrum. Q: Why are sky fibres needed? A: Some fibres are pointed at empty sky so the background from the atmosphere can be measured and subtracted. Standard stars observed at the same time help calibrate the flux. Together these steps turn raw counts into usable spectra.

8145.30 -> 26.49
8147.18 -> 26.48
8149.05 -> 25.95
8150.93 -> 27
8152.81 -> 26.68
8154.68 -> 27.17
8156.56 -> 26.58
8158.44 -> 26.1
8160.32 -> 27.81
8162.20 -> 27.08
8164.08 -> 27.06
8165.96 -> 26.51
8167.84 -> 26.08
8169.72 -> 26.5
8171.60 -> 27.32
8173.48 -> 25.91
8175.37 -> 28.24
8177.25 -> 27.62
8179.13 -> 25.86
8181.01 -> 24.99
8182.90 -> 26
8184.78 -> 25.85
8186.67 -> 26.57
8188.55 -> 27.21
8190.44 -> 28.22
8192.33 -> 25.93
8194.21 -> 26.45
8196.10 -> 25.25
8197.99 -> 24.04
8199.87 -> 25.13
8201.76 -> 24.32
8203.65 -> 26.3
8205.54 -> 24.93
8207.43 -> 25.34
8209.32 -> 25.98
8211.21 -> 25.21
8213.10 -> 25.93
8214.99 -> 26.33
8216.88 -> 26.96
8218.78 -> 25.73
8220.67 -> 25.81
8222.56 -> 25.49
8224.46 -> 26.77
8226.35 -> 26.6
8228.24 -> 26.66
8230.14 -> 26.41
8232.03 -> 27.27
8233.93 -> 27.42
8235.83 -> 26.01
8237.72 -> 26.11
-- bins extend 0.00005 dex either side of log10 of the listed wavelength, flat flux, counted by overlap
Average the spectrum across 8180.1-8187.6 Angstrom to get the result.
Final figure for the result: 25.8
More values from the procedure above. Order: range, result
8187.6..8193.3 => 27.1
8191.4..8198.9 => 25.4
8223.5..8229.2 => 26.7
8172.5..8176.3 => 27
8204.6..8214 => 25.5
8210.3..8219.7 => 26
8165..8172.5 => 26.6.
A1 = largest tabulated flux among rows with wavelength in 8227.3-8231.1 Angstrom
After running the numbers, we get 26.66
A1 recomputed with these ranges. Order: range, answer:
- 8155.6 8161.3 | 27.81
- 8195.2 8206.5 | 26.3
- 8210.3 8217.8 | 26.96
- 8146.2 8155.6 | 27.17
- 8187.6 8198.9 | 28.22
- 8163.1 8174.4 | 27.32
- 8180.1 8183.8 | 26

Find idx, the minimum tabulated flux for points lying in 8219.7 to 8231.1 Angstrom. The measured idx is 25.49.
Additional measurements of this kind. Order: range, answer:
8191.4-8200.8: 24.04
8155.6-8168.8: 26.08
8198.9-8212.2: 24.32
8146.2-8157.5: 25.95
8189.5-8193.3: 25.93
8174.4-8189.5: 24.99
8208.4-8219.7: 25.21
